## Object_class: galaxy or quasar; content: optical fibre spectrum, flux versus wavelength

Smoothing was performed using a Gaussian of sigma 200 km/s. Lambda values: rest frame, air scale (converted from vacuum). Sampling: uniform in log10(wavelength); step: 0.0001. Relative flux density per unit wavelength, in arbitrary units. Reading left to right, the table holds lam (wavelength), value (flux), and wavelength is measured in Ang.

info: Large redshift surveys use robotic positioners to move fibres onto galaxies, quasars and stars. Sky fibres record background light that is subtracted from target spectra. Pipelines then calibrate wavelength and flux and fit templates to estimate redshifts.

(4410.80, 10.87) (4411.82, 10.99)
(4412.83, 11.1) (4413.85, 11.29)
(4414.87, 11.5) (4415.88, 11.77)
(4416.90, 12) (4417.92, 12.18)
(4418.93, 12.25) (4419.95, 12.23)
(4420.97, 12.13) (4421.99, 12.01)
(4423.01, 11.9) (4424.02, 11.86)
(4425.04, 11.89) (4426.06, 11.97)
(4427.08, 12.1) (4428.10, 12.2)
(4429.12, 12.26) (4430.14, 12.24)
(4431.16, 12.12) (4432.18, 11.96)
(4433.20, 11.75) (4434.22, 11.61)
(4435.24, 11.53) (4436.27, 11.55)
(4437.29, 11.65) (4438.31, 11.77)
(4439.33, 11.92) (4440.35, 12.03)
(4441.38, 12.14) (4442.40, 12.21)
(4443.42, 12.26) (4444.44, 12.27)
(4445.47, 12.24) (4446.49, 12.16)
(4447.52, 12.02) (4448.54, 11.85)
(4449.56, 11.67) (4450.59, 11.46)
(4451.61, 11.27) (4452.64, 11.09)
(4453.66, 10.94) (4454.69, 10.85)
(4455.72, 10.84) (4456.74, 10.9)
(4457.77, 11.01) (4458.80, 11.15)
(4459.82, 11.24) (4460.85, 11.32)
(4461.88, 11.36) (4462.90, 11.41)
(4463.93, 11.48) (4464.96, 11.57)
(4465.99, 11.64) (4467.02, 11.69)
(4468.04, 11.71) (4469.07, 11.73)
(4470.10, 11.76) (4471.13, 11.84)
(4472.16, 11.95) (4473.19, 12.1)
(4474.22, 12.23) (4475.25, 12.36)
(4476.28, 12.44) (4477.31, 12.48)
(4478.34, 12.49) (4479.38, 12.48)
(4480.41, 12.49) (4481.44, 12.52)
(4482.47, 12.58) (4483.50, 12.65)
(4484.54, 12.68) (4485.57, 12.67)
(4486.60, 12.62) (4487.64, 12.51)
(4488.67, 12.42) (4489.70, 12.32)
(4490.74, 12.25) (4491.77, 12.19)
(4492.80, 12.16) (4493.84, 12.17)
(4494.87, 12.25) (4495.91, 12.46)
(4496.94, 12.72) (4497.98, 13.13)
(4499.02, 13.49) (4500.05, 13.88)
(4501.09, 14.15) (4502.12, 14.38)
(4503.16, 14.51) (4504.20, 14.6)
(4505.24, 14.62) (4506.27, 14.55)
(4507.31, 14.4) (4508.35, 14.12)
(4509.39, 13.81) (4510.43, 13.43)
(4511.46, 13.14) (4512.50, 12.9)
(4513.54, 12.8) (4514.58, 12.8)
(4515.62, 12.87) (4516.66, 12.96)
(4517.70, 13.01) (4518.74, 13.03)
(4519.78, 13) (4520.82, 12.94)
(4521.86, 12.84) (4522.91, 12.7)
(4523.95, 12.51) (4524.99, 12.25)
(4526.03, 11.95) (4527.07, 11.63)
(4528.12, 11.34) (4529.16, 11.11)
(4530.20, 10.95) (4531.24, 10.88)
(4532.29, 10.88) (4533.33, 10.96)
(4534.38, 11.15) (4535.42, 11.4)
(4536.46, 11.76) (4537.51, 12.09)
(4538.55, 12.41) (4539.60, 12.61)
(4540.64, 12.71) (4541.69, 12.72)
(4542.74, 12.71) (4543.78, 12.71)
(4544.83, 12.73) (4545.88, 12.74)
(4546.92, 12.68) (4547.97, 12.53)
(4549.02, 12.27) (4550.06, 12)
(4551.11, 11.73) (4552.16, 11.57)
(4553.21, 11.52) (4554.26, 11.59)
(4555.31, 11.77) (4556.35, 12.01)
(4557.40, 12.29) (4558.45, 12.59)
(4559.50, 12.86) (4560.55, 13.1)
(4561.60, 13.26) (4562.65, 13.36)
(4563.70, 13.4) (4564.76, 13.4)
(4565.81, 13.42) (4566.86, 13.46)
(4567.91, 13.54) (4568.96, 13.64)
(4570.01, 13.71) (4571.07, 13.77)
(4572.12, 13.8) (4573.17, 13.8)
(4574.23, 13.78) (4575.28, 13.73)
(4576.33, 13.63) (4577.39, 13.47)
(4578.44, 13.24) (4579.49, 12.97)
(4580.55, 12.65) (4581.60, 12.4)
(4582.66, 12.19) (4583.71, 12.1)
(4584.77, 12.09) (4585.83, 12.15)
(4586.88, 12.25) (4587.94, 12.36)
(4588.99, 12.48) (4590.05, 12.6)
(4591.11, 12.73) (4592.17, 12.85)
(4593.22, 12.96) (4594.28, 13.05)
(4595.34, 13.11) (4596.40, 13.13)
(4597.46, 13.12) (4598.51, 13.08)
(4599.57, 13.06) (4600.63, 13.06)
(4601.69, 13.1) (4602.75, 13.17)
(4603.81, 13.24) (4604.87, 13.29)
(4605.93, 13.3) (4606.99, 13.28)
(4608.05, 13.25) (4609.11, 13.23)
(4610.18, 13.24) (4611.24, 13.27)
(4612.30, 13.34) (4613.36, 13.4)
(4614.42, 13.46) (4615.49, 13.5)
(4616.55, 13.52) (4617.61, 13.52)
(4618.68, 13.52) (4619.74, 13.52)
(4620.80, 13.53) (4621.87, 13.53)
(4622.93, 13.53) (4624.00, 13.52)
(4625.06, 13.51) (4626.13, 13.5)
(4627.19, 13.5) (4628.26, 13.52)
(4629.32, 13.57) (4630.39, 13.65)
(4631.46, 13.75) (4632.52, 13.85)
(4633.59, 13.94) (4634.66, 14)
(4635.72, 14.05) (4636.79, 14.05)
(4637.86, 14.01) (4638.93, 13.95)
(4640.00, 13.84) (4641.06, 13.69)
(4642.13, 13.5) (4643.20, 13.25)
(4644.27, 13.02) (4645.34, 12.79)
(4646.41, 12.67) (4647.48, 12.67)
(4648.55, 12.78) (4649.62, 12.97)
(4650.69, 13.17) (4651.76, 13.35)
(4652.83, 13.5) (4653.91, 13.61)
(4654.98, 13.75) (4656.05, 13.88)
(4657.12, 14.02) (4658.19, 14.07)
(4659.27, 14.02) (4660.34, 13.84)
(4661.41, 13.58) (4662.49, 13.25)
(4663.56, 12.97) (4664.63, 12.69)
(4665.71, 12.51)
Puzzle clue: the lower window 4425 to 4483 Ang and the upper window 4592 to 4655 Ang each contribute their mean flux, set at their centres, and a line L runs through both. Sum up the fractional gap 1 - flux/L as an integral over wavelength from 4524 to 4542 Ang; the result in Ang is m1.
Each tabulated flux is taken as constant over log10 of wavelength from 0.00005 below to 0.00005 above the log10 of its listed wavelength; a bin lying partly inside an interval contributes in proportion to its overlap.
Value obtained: 1.2 Ang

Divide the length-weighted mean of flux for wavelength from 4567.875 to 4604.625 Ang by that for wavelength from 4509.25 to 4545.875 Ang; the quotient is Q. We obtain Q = 1.06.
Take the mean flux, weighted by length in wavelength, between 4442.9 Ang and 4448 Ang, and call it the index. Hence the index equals 12.2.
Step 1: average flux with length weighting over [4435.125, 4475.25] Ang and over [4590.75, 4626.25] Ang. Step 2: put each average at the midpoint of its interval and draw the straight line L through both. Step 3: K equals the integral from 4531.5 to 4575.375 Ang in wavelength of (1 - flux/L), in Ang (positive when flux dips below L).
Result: 0.3 Ang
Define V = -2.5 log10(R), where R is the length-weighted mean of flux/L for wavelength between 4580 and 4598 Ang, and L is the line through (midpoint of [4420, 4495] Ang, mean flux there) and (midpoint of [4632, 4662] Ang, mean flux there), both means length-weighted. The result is 0.04 mag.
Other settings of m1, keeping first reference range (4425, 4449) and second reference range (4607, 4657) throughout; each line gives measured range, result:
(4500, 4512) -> -1.6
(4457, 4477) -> 0.9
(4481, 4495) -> -0.1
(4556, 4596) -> 0.1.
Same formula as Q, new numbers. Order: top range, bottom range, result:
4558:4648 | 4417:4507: 1.09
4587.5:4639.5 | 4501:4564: 1.06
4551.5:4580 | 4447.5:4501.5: 1.08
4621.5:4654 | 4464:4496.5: 1.10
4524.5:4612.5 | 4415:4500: 1.05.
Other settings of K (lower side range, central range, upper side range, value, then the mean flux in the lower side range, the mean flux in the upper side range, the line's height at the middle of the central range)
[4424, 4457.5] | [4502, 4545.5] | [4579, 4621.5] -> -0.9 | 11.8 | 13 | 12.4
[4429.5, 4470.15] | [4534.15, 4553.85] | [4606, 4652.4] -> 0.6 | 11.6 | 13.5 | 12.6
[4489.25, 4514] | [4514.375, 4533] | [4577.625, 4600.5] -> 1.4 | 13.4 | 12.7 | 13.2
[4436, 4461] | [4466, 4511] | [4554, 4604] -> -3.0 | 11.6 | 13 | 12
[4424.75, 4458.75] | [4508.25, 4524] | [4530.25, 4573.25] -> -1.0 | 11.7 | 12.5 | 12.3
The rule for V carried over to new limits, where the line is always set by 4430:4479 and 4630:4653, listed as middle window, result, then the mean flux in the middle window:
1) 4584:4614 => 0.01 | 13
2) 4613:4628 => -0.02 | 13.5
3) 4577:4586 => 0.03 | 12.6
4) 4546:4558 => 0.05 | 12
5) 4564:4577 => -0.07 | 13.6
